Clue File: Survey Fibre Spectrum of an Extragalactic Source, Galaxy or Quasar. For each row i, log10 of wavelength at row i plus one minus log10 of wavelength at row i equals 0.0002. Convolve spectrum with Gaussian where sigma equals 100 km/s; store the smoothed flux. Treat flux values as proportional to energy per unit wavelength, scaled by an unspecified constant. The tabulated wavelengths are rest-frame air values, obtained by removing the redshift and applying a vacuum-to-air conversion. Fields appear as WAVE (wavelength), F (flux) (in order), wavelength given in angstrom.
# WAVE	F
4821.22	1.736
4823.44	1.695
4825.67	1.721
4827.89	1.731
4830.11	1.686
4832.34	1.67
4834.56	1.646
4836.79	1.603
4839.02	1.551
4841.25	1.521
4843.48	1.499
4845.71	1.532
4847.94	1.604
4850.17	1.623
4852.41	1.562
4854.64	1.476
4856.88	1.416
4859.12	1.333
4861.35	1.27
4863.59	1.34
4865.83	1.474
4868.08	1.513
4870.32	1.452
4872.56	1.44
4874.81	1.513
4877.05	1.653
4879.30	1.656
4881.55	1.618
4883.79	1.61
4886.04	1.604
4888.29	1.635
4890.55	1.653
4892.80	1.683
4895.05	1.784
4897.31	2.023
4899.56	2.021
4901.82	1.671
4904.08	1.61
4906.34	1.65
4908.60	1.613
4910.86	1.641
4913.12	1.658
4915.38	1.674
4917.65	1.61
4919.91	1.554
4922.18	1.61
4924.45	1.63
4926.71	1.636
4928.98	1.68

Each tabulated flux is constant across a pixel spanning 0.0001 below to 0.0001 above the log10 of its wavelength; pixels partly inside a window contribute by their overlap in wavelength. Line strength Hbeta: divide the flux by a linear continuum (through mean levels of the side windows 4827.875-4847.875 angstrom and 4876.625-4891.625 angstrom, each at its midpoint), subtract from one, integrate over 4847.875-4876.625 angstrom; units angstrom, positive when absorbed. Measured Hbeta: 2.7 angstrom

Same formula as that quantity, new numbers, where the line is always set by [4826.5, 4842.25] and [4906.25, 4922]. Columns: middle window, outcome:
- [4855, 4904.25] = 1.2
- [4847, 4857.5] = 0.6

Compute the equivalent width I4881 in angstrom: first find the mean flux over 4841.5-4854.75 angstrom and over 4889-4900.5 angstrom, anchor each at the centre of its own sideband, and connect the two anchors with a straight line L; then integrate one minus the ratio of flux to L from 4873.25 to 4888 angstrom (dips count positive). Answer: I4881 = 1.1 angstrom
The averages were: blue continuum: 1.55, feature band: 1.61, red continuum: 1.82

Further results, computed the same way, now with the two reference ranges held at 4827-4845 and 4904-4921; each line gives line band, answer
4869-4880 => 0.6 angstrom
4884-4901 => -1.4 angstrom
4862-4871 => 1.0 angstrom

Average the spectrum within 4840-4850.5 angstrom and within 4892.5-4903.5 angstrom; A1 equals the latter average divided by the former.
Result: 1.2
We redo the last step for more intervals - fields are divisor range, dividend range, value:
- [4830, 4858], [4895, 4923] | 1.09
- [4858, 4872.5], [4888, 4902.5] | 1.28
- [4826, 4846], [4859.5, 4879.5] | 0.91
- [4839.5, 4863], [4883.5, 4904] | 1.17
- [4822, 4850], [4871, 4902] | 1.04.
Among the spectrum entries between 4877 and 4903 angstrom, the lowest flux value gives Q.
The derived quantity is 1.604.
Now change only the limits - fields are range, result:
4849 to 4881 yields 1.27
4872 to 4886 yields 1.44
